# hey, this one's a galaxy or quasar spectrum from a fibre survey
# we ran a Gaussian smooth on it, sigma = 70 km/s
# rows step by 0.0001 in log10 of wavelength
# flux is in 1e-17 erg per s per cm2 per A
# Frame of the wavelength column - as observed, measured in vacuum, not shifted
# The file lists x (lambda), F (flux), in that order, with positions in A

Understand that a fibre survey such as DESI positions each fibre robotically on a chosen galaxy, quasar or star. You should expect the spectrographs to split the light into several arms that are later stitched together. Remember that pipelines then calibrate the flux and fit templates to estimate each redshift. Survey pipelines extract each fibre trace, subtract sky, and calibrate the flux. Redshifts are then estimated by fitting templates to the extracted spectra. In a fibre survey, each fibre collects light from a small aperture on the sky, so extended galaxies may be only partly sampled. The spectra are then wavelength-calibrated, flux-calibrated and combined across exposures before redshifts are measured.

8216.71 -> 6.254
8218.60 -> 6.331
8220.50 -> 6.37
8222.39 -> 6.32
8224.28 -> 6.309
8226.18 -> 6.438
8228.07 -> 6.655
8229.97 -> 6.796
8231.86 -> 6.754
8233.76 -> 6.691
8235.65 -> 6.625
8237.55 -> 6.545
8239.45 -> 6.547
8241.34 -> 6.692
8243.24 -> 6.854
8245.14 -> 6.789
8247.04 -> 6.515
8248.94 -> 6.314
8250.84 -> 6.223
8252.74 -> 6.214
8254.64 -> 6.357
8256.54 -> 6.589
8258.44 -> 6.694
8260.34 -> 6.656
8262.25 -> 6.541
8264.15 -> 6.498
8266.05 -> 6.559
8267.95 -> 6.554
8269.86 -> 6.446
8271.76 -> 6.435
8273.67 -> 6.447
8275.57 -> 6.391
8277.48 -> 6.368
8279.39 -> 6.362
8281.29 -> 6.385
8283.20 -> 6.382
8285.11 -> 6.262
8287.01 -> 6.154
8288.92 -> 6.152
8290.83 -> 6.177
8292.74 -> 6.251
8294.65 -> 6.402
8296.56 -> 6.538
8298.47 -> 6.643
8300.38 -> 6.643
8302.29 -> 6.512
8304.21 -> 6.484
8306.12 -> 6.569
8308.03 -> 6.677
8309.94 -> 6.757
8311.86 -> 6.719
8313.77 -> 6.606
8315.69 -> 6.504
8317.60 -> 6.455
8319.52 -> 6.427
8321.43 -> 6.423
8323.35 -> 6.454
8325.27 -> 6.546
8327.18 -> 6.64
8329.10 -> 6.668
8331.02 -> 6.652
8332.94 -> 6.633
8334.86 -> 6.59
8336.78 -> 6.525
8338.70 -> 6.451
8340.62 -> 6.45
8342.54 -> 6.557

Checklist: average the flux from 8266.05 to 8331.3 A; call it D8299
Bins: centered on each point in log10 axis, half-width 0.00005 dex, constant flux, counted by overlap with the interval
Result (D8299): 6.47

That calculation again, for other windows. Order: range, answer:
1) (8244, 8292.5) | 6.42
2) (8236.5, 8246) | 6.68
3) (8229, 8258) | 6.57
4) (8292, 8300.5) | 6.49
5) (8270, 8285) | 6.39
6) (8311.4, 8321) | 6.53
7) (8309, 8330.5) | 6.56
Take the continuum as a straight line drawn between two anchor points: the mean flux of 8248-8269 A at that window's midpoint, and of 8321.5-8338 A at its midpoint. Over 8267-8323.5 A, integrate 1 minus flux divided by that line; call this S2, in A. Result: 0.6 A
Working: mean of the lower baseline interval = 6.47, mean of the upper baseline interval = 6.57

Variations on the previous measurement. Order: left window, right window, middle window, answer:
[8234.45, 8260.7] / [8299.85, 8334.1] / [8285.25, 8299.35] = 0.5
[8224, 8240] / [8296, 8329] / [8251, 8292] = 1.1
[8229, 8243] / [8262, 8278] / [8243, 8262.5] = 0.2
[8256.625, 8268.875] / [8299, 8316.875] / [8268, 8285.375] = 0.5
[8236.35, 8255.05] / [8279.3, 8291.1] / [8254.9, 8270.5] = -0.4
